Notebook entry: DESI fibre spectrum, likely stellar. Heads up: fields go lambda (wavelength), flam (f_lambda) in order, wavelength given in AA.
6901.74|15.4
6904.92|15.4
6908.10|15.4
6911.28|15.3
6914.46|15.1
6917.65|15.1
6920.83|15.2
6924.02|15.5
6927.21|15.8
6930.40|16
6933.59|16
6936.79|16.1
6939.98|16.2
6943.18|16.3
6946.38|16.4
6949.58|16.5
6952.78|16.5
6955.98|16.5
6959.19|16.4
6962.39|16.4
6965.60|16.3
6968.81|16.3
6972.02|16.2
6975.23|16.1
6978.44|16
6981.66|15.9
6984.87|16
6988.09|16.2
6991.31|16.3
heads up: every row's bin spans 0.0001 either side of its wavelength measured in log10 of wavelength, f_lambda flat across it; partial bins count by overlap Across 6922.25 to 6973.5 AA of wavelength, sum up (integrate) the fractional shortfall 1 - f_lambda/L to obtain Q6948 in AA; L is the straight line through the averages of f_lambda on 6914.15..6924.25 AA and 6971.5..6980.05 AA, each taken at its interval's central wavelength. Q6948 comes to -1.8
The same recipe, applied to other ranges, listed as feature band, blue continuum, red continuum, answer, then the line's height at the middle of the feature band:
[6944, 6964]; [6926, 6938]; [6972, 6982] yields -0.5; 16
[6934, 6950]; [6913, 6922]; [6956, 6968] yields -0.5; 15.8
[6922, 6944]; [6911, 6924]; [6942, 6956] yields -0.2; 15.8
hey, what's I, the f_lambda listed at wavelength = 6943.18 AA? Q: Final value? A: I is 16.3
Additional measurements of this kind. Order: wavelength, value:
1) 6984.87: 16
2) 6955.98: 16.5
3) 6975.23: 16.1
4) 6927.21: 15.8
